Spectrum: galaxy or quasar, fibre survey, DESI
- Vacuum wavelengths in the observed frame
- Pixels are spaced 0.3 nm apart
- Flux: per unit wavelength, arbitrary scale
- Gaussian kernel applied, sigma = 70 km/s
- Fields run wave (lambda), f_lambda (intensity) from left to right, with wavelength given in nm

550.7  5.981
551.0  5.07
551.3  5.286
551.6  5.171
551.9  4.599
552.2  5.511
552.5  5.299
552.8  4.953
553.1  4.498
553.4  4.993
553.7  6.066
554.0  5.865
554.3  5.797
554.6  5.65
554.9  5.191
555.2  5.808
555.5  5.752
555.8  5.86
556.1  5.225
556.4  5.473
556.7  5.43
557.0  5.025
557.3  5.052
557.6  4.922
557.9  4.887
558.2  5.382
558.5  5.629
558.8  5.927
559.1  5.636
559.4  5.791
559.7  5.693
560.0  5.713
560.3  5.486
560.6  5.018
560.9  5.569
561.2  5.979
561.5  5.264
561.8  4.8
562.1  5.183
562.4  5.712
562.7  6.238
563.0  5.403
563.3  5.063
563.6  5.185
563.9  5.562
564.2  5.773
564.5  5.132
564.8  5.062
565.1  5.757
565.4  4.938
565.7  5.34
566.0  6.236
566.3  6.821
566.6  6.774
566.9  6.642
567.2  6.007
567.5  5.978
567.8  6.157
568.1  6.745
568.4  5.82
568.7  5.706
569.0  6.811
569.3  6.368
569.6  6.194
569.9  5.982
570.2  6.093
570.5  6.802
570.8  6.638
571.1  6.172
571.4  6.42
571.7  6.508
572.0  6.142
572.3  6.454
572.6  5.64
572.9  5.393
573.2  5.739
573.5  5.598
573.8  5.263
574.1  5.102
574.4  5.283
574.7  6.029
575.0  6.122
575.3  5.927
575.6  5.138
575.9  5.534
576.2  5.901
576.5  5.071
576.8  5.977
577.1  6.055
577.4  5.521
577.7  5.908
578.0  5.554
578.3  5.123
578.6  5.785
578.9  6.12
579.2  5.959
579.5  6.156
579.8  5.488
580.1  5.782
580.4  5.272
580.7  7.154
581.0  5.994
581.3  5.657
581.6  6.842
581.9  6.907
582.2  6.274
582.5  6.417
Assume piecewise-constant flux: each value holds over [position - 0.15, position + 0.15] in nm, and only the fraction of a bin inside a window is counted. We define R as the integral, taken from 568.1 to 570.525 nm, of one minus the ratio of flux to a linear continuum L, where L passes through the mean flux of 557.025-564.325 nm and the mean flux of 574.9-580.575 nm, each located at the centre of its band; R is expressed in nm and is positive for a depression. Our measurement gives -0.28 nm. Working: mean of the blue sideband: 5.44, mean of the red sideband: 5.71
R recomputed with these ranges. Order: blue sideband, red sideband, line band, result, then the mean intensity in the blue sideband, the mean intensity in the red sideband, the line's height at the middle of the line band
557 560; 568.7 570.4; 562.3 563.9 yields 0.070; 5.43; 6.25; 5.77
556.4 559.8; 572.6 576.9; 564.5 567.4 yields -0.227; 5.4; 5.57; 5.48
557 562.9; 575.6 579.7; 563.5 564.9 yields 0.041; 5.46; 5.72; 5.52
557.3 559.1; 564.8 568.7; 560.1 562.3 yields 0.097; 5.35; 6.05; 5.59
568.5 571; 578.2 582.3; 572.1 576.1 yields 0.361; 6.31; 6.04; 6.2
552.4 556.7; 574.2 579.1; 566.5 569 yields -0.294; 5.46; 5.69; 5.6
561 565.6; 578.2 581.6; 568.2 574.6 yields -0.409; 5.4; 5.92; 5.65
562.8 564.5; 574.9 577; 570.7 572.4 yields -0.247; 5.4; 5.67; 5.57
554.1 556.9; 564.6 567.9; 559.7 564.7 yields 0.314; 5.57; 5.96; 5.81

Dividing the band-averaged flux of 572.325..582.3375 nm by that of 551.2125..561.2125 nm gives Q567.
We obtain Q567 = 1.07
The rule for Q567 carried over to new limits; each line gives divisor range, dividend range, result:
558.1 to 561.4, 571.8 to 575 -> 1.01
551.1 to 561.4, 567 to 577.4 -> 1.10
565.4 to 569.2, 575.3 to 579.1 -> 0.91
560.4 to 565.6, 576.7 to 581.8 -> 1.10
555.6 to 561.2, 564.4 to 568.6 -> 1.10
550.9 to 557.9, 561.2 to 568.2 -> 1.08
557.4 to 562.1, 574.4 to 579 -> 1.05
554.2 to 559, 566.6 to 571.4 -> 1.16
